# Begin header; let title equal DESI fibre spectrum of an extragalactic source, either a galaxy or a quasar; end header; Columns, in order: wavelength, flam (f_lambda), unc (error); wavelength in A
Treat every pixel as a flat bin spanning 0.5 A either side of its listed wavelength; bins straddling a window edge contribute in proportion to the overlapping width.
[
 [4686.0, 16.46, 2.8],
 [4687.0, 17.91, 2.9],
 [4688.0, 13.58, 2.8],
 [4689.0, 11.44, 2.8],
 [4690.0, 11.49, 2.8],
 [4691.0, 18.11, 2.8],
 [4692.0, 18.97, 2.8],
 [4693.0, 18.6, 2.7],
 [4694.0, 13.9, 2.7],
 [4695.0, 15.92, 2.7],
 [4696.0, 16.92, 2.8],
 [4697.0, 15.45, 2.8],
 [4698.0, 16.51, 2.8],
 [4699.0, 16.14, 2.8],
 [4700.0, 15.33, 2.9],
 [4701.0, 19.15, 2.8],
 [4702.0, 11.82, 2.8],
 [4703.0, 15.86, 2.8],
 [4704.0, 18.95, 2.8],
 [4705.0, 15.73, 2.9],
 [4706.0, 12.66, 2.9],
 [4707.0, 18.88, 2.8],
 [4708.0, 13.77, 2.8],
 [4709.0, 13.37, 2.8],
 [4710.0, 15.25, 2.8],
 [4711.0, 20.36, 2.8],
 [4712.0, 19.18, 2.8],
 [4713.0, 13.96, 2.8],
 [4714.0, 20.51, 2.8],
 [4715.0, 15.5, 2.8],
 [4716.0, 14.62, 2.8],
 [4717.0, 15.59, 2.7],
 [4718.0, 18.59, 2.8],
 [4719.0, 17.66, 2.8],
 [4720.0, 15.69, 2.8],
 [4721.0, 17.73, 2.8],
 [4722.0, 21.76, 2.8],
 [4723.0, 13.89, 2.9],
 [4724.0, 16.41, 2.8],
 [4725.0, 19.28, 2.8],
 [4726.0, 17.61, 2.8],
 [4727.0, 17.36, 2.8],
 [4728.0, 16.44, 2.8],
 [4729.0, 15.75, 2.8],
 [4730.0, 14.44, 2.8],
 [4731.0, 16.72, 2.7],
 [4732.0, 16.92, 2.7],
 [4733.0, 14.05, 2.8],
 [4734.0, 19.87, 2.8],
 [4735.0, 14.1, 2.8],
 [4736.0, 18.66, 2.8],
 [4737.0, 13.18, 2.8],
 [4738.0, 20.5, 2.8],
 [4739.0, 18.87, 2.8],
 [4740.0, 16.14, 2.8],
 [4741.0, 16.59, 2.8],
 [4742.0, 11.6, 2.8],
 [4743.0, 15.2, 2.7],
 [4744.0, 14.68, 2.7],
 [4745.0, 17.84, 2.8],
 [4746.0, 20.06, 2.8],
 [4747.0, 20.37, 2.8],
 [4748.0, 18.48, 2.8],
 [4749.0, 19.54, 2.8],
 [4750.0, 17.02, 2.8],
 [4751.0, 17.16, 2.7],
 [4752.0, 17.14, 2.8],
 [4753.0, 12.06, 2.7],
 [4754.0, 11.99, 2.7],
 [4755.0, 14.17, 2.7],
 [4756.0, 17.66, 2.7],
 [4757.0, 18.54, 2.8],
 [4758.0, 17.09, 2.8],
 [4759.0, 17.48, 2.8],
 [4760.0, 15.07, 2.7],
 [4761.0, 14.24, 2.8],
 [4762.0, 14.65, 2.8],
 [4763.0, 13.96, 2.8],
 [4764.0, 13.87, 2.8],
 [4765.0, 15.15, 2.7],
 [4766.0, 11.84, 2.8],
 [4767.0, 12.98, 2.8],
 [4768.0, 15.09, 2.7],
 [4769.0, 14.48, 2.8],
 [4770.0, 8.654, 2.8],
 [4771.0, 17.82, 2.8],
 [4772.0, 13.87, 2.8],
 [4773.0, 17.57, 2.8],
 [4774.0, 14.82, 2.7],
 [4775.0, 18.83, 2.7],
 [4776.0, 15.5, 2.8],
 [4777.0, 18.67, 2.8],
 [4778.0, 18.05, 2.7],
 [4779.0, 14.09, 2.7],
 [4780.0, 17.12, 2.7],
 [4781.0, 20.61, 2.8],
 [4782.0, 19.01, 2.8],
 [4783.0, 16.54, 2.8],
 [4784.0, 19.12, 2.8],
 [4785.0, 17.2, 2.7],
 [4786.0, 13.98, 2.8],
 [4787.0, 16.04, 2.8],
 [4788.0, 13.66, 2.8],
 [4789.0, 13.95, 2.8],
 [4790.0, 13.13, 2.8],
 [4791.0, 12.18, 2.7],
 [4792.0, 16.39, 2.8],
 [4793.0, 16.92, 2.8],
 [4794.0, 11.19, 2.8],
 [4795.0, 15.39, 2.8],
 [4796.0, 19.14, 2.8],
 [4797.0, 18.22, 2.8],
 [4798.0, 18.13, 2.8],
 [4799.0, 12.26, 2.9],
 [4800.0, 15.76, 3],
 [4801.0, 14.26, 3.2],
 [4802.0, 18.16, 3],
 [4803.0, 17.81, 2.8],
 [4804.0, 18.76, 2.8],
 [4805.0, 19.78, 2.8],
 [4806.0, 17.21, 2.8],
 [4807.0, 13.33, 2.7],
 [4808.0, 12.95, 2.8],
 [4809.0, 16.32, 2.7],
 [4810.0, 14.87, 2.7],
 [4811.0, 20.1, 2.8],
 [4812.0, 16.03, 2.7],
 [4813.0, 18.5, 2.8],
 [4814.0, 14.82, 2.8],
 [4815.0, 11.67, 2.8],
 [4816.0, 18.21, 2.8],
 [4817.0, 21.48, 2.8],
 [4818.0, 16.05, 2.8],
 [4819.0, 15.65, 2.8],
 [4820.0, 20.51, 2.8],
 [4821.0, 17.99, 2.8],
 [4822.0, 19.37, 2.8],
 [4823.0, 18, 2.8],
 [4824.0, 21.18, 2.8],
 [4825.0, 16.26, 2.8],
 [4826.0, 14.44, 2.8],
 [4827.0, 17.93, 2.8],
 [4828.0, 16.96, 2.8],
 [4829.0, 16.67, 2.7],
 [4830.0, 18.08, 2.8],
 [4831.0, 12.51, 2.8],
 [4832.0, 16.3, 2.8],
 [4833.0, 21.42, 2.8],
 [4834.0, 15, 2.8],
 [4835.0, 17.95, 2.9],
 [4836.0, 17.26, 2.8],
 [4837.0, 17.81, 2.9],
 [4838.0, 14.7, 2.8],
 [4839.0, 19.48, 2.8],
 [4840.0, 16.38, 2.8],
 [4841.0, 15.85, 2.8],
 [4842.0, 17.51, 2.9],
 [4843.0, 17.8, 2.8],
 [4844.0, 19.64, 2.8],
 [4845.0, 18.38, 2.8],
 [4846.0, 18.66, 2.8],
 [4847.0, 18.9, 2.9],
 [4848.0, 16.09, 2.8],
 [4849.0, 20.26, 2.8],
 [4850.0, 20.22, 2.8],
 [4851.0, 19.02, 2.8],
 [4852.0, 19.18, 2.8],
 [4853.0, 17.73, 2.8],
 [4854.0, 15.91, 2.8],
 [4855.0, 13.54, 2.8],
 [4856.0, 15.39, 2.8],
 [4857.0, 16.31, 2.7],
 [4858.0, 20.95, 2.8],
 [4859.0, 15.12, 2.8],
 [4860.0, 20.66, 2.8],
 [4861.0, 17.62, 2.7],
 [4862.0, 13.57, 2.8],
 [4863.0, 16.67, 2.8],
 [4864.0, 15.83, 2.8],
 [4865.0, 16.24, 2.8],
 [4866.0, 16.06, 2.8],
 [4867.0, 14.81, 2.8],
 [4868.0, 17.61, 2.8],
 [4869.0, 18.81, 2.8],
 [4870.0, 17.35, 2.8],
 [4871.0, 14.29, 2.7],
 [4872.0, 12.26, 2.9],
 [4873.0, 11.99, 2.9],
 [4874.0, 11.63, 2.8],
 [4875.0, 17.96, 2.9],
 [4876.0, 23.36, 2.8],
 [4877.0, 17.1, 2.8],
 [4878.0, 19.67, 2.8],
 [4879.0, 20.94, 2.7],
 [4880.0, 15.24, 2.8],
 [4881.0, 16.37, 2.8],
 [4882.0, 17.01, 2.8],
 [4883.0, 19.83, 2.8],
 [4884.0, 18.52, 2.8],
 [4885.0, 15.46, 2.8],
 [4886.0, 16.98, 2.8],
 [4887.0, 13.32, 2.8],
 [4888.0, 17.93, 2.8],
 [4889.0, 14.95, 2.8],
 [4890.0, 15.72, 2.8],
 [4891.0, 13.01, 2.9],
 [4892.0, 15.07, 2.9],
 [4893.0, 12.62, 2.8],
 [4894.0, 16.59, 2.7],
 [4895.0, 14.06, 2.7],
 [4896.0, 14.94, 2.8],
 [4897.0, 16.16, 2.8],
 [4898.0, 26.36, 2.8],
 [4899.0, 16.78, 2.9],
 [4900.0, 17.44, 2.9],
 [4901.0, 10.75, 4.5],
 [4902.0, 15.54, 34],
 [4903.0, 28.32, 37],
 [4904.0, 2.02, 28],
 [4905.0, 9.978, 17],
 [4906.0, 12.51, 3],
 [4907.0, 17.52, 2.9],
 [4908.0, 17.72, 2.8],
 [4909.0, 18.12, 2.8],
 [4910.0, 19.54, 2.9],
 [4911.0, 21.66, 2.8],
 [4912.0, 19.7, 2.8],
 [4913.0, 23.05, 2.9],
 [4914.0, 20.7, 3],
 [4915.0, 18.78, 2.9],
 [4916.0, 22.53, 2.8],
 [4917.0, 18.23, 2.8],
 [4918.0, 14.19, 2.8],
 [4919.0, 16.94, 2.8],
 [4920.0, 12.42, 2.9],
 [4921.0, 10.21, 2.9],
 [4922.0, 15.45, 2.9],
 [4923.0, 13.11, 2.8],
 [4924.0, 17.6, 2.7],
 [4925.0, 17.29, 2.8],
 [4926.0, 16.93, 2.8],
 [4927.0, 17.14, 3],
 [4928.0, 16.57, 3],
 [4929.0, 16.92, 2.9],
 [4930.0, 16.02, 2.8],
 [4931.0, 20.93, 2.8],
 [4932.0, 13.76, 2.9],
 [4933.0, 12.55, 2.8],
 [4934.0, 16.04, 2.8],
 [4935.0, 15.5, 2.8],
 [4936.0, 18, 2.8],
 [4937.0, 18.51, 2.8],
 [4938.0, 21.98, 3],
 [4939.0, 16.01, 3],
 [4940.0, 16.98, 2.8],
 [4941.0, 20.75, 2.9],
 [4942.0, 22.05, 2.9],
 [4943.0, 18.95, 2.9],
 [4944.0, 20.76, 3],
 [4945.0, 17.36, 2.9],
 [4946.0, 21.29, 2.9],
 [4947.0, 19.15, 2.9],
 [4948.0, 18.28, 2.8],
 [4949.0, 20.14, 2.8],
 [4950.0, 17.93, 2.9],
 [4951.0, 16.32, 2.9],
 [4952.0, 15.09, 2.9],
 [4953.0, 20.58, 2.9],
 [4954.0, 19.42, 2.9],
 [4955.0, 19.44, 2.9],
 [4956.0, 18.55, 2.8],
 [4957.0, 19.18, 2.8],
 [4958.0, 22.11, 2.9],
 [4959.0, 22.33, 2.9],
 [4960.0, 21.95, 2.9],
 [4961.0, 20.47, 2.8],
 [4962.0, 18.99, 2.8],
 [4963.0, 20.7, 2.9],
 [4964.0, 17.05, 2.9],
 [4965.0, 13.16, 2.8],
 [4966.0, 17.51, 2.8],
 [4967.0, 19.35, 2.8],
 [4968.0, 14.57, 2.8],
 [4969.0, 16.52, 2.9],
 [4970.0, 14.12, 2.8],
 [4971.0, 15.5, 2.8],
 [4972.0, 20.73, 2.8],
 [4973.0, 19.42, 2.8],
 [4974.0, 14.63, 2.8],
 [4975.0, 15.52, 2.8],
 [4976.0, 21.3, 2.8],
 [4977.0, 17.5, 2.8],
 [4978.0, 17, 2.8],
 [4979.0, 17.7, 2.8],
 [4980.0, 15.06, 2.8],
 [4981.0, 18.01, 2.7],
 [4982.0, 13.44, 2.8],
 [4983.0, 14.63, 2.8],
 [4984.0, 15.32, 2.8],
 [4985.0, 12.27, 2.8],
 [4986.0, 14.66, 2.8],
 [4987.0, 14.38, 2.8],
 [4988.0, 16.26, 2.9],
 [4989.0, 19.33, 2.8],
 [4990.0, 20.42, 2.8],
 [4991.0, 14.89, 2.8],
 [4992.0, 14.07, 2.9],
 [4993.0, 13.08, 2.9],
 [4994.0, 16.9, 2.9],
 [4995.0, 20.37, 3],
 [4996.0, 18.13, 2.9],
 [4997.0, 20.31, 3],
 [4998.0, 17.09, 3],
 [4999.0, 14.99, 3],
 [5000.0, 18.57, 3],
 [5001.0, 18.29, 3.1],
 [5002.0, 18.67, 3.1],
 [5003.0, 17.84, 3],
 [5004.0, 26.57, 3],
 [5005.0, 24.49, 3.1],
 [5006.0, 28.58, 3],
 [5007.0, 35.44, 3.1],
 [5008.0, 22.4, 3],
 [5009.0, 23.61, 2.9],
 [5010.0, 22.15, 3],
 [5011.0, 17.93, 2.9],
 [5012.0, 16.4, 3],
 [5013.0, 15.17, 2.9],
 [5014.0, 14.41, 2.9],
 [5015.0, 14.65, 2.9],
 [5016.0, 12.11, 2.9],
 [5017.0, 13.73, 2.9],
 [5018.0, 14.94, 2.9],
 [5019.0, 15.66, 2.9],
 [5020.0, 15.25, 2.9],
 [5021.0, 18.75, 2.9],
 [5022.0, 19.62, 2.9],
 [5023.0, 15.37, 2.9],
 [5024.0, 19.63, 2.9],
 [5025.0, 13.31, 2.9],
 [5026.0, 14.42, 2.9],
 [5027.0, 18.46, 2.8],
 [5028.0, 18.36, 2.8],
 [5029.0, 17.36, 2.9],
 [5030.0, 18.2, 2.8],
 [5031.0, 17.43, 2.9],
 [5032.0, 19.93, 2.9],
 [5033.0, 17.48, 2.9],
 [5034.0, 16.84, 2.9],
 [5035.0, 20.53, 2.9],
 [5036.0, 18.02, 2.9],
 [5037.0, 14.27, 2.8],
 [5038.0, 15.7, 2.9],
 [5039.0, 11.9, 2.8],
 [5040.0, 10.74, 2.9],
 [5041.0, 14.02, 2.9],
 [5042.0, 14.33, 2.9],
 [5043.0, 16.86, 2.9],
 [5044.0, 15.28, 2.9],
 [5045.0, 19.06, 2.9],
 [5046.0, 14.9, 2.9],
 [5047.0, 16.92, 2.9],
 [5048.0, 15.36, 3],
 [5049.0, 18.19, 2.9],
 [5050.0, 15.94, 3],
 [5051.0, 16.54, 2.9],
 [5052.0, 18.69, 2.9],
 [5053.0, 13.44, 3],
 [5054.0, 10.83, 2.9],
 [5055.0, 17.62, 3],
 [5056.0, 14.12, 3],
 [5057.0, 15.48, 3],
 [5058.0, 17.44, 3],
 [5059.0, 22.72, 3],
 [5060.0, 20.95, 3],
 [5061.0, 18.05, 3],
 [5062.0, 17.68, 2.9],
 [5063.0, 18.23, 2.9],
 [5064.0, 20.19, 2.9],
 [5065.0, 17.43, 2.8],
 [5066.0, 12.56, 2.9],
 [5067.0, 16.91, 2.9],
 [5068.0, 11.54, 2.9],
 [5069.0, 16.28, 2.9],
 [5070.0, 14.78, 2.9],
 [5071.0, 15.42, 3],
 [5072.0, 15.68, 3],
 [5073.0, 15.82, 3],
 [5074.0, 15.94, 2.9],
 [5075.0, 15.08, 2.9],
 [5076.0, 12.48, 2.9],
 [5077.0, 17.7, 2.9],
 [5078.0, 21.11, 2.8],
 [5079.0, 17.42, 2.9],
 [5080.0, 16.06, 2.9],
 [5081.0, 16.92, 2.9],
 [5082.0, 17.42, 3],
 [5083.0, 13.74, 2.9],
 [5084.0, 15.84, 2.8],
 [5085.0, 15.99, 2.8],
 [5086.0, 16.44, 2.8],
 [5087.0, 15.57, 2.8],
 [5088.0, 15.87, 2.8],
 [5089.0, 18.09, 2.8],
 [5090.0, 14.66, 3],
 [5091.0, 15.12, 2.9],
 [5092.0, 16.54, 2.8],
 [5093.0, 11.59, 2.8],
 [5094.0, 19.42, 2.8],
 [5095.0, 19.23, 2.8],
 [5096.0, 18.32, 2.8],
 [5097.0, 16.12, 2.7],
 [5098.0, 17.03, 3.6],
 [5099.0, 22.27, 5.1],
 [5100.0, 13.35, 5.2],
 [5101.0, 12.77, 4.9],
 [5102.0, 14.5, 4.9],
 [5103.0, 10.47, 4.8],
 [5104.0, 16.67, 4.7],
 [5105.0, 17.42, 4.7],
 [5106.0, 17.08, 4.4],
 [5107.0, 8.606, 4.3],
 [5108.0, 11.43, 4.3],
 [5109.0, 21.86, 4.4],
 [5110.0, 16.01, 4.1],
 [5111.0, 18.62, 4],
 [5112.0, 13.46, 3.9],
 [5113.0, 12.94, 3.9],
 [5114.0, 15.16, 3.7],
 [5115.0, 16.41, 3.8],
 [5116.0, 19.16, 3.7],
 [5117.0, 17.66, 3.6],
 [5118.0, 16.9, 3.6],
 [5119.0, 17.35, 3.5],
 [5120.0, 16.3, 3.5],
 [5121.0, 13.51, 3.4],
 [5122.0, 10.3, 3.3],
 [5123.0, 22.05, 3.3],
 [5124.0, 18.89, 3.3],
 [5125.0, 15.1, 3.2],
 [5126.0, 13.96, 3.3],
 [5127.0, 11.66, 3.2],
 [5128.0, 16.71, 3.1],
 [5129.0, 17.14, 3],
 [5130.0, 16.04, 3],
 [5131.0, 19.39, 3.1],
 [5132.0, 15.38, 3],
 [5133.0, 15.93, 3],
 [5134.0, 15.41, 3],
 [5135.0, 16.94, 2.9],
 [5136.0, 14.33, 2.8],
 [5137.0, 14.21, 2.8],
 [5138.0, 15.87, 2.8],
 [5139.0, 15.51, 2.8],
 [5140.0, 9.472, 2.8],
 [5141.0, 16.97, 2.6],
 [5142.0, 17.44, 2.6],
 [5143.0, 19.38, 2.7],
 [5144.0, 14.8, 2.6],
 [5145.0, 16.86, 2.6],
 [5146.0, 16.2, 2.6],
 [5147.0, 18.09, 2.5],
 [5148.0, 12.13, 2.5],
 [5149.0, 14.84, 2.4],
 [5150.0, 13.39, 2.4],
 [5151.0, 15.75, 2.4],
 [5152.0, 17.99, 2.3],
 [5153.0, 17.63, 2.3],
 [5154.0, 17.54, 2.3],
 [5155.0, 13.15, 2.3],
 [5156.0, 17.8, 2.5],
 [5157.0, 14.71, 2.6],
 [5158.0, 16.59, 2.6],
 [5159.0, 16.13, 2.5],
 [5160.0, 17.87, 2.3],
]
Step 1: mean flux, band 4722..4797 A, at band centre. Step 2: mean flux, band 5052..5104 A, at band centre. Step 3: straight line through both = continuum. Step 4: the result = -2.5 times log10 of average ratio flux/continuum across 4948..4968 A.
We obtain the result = -0.17 mag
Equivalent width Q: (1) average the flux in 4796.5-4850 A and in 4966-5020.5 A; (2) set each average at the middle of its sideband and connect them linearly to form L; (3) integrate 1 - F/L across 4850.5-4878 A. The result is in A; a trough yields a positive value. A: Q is 1.1 A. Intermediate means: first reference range 17.2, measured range 16.6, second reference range 17.7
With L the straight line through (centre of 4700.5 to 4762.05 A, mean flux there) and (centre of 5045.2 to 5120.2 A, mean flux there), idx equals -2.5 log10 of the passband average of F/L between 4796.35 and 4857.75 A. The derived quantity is -0.05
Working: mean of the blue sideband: 16.6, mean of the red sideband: 16.2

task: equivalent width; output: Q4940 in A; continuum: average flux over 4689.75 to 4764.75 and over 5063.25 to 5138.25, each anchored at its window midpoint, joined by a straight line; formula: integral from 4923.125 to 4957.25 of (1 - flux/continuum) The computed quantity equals -3.9 A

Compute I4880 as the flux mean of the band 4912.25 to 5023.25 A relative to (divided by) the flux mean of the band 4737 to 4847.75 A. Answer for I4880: 1.08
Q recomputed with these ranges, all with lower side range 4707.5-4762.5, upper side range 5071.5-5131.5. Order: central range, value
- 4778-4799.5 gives 0.7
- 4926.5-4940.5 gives -0.5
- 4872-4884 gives -0.6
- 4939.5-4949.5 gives -2.0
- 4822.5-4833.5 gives -0.5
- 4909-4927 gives -1.4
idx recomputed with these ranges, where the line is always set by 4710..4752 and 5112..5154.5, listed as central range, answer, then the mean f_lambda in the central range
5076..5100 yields -0.047 mag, 16.7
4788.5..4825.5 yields 0.019 mag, 16.5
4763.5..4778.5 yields 0.121 mag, 15.1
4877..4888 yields -0.047 mag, 17.4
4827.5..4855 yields -0.051 mag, 17.5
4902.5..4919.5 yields -0.076 mag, 17.7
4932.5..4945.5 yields -0.104 mag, 18.1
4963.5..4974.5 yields -0.015 mag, 16.6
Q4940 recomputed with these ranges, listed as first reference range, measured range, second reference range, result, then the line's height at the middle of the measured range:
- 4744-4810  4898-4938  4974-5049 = 0.0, 16.8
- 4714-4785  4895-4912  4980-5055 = 0.2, 16.8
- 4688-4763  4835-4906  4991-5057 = 0.8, 16.8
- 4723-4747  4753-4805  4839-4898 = 3.1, 16.7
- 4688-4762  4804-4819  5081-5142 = -0.3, 16.3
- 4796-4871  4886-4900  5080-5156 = 0.7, 16.9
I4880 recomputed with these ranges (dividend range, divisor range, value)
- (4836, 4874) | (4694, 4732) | 1.03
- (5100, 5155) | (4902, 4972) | 0.88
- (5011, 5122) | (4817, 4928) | 0.95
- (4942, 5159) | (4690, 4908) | 1.02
